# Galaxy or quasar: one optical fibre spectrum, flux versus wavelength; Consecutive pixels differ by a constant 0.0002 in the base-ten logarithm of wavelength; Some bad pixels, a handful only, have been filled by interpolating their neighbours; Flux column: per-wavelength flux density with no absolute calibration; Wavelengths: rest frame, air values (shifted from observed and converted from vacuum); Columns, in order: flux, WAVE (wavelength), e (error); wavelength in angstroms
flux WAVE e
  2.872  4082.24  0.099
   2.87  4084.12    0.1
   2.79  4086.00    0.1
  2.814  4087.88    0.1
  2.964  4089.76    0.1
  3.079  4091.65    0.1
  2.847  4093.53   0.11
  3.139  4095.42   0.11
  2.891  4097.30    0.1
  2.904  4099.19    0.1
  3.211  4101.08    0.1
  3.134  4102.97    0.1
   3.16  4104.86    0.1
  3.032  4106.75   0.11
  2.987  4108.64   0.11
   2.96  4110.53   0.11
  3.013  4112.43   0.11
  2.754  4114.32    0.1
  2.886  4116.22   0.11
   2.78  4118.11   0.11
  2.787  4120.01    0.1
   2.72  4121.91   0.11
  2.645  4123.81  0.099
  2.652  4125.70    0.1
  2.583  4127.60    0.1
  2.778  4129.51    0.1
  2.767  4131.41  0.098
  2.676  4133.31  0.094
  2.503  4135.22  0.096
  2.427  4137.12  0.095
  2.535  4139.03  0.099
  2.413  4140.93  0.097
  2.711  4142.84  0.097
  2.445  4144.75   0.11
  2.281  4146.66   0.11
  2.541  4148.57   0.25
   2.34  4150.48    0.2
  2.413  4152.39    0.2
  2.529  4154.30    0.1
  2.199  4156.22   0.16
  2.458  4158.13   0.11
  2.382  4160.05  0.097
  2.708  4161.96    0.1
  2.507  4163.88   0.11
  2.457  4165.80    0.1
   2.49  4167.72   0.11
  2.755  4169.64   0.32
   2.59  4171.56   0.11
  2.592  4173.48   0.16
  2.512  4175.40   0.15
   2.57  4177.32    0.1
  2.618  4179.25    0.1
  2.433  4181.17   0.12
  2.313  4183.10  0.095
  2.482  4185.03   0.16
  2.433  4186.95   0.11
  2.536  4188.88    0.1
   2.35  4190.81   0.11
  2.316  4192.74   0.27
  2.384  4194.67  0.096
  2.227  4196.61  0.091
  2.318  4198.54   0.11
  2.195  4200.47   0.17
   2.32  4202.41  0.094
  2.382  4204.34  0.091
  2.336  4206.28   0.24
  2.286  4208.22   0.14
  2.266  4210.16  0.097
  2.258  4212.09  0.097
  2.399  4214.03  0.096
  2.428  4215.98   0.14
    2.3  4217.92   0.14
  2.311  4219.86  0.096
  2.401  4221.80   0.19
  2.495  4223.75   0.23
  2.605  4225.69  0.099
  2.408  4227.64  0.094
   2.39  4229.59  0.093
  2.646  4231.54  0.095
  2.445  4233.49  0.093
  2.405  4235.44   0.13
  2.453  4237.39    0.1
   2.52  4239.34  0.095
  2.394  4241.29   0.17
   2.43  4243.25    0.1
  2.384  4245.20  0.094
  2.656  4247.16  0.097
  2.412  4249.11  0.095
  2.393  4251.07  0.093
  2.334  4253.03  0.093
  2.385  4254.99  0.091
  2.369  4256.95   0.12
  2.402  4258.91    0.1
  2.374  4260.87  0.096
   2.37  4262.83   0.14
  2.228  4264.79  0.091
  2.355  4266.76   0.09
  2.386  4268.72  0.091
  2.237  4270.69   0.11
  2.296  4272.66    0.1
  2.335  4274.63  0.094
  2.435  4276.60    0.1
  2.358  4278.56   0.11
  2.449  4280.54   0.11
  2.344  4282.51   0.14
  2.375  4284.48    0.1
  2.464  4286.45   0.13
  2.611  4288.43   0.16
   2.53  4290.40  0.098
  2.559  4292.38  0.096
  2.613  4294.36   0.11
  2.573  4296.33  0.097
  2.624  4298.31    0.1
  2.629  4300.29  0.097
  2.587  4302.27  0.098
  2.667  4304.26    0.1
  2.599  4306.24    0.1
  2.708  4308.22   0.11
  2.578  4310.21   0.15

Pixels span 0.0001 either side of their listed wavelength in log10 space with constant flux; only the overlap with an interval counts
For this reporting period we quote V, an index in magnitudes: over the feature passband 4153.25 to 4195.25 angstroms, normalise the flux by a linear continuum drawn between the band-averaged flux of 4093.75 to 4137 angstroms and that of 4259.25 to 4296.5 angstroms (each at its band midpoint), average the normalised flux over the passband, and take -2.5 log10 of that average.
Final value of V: 0.09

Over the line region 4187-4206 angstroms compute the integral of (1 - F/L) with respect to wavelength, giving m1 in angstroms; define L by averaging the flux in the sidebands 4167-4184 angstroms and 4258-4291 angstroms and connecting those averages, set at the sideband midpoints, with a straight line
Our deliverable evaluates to 1.28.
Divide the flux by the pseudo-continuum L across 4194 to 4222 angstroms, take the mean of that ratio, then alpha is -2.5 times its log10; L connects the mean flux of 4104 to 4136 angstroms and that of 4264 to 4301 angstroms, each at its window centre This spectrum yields 0.13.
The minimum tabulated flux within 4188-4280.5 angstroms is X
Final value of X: 2.195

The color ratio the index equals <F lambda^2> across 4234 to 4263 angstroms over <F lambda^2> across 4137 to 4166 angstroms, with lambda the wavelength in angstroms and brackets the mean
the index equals 1.03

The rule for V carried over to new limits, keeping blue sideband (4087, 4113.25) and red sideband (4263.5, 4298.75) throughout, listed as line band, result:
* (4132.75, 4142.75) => 0.148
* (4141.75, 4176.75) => 0.132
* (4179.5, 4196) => 0.134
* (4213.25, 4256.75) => 0.061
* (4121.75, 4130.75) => 0.097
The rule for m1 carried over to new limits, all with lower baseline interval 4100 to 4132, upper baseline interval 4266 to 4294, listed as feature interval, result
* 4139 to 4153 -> 1.7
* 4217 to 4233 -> 0.8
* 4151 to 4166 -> 1.6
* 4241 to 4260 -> 0.6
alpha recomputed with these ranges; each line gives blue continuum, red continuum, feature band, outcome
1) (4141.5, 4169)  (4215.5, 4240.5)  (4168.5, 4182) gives -0.05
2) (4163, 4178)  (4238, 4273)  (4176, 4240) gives 0.04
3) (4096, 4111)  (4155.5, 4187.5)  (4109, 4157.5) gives 0.08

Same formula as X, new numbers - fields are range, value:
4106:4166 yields 2.199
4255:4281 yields 2.228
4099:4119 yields 2.754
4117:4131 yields 2.583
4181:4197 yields 2.227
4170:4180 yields 2.512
